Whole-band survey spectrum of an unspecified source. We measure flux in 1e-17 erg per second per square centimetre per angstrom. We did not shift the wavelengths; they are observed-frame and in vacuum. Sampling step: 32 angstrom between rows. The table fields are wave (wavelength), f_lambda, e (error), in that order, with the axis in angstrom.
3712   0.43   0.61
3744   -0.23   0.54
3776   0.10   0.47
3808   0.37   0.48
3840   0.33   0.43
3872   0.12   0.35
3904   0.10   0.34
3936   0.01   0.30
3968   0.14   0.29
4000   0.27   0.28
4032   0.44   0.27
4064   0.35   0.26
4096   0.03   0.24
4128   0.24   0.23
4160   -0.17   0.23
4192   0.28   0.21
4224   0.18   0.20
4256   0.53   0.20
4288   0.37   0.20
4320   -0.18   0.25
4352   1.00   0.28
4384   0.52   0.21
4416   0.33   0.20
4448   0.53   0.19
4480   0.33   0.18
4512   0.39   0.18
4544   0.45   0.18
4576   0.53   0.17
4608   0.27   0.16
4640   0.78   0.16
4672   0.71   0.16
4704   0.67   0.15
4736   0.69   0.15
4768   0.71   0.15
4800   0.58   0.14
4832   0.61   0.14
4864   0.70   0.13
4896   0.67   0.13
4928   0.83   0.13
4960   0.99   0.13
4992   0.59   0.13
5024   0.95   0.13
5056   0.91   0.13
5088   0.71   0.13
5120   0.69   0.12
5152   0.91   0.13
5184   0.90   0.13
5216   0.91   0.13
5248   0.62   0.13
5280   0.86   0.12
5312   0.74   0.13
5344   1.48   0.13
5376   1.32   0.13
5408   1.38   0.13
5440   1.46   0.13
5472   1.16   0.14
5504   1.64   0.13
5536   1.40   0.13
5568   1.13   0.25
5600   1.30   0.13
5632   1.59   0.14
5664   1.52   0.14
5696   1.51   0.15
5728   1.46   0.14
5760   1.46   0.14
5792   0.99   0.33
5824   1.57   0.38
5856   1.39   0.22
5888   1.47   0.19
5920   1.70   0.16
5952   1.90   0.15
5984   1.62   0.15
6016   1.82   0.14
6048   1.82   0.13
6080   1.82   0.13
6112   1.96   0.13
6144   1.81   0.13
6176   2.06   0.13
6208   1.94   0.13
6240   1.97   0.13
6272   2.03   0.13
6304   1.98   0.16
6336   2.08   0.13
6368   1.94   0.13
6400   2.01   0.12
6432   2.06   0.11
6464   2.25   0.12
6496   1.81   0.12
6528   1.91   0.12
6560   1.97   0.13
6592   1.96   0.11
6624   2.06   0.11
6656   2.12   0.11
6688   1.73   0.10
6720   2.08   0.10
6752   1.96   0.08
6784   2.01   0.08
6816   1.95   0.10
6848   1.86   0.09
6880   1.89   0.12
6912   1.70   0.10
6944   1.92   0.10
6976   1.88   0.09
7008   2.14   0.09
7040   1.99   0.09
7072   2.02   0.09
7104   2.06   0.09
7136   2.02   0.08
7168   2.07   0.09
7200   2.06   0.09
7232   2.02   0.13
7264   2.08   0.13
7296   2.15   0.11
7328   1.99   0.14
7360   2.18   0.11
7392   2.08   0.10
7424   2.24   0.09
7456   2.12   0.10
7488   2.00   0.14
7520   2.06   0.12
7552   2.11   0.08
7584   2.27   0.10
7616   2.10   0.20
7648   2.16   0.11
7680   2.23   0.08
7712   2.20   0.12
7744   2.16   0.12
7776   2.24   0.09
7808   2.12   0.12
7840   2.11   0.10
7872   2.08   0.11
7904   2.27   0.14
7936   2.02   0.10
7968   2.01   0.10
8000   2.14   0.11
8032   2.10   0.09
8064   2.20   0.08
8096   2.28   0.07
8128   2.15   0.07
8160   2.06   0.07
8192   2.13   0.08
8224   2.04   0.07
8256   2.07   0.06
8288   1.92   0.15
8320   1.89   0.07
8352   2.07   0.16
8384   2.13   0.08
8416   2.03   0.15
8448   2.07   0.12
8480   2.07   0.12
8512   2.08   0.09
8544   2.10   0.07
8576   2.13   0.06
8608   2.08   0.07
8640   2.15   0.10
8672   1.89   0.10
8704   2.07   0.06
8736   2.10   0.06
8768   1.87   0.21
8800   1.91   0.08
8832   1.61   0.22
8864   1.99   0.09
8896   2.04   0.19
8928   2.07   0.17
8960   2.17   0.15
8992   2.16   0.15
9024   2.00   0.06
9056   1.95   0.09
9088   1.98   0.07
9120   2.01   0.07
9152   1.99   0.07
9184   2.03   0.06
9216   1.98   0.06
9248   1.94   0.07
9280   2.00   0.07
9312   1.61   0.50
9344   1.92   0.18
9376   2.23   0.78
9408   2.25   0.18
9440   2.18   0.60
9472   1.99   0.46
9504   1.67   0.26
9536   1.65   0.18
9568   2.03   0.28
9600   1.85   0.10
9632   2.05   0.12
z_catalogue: 0.34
